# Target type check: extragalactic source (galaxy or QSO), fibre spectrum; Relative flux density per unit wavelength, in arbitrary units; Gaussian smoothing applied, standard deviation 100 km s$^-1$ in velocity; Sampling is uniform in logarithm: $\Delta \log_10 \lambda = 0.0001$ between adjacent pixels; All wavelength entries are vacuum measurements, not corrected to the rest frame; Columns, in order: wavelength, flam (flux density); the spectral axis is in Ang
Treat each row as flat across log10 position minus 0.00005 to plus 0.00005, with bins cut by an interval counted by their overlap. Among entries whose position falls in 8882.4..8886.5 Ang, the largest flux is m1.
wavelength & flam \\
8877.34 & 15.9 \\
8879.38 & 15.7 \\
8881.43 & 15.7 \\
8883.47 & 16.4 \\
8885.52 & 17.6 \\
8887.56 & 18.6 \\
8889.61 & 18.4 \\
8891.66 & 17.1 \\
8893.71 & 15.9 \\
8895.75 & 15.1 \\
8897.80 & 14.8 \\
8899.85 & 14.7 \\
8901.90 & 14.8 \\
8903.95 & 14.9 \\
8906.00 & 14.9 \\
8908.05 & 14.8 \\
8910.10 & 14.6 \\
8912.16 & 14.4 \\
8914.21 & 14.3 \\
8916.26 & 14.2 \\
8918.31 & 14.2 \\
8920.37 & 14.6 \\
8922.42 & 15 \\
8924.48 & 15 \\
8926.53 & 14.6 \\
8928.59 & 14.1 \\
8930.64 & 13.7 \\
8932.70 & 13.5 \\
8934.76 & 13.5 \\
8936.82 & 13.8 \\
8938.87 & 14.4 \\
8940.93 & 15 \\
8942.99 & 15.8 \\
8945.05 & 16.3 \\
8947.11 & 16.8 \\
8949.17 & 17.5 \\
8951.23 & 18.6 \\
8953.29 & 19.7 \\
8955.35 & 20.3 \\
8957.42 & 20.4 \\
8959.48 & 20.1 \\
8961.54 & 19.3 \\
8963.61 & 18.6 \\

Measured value 17.6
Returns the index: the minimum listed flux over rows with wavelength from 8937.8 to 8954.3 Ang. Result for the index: 14.4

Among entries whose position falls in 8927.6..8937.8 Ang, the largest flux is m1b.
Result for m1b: 14.1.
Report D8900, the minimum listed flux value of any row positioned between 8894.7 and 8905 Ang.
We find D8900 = 14.7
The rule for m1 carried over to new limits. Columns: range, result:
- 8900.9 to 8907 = 14.9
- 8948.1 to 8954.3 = 19.7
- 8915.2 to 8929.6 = 15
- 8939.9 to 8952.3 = 18.6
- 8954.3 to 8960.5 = 20.4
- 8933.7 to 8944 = 15.8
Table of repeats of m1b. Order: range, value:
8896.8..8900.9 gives 14.8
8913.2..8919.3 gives 14.3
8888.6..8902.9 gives 18.4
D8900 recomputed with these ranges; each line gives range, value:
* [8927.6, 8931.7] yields 13.7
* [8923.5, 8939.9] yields 13.5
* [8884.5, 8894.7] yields 15.9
